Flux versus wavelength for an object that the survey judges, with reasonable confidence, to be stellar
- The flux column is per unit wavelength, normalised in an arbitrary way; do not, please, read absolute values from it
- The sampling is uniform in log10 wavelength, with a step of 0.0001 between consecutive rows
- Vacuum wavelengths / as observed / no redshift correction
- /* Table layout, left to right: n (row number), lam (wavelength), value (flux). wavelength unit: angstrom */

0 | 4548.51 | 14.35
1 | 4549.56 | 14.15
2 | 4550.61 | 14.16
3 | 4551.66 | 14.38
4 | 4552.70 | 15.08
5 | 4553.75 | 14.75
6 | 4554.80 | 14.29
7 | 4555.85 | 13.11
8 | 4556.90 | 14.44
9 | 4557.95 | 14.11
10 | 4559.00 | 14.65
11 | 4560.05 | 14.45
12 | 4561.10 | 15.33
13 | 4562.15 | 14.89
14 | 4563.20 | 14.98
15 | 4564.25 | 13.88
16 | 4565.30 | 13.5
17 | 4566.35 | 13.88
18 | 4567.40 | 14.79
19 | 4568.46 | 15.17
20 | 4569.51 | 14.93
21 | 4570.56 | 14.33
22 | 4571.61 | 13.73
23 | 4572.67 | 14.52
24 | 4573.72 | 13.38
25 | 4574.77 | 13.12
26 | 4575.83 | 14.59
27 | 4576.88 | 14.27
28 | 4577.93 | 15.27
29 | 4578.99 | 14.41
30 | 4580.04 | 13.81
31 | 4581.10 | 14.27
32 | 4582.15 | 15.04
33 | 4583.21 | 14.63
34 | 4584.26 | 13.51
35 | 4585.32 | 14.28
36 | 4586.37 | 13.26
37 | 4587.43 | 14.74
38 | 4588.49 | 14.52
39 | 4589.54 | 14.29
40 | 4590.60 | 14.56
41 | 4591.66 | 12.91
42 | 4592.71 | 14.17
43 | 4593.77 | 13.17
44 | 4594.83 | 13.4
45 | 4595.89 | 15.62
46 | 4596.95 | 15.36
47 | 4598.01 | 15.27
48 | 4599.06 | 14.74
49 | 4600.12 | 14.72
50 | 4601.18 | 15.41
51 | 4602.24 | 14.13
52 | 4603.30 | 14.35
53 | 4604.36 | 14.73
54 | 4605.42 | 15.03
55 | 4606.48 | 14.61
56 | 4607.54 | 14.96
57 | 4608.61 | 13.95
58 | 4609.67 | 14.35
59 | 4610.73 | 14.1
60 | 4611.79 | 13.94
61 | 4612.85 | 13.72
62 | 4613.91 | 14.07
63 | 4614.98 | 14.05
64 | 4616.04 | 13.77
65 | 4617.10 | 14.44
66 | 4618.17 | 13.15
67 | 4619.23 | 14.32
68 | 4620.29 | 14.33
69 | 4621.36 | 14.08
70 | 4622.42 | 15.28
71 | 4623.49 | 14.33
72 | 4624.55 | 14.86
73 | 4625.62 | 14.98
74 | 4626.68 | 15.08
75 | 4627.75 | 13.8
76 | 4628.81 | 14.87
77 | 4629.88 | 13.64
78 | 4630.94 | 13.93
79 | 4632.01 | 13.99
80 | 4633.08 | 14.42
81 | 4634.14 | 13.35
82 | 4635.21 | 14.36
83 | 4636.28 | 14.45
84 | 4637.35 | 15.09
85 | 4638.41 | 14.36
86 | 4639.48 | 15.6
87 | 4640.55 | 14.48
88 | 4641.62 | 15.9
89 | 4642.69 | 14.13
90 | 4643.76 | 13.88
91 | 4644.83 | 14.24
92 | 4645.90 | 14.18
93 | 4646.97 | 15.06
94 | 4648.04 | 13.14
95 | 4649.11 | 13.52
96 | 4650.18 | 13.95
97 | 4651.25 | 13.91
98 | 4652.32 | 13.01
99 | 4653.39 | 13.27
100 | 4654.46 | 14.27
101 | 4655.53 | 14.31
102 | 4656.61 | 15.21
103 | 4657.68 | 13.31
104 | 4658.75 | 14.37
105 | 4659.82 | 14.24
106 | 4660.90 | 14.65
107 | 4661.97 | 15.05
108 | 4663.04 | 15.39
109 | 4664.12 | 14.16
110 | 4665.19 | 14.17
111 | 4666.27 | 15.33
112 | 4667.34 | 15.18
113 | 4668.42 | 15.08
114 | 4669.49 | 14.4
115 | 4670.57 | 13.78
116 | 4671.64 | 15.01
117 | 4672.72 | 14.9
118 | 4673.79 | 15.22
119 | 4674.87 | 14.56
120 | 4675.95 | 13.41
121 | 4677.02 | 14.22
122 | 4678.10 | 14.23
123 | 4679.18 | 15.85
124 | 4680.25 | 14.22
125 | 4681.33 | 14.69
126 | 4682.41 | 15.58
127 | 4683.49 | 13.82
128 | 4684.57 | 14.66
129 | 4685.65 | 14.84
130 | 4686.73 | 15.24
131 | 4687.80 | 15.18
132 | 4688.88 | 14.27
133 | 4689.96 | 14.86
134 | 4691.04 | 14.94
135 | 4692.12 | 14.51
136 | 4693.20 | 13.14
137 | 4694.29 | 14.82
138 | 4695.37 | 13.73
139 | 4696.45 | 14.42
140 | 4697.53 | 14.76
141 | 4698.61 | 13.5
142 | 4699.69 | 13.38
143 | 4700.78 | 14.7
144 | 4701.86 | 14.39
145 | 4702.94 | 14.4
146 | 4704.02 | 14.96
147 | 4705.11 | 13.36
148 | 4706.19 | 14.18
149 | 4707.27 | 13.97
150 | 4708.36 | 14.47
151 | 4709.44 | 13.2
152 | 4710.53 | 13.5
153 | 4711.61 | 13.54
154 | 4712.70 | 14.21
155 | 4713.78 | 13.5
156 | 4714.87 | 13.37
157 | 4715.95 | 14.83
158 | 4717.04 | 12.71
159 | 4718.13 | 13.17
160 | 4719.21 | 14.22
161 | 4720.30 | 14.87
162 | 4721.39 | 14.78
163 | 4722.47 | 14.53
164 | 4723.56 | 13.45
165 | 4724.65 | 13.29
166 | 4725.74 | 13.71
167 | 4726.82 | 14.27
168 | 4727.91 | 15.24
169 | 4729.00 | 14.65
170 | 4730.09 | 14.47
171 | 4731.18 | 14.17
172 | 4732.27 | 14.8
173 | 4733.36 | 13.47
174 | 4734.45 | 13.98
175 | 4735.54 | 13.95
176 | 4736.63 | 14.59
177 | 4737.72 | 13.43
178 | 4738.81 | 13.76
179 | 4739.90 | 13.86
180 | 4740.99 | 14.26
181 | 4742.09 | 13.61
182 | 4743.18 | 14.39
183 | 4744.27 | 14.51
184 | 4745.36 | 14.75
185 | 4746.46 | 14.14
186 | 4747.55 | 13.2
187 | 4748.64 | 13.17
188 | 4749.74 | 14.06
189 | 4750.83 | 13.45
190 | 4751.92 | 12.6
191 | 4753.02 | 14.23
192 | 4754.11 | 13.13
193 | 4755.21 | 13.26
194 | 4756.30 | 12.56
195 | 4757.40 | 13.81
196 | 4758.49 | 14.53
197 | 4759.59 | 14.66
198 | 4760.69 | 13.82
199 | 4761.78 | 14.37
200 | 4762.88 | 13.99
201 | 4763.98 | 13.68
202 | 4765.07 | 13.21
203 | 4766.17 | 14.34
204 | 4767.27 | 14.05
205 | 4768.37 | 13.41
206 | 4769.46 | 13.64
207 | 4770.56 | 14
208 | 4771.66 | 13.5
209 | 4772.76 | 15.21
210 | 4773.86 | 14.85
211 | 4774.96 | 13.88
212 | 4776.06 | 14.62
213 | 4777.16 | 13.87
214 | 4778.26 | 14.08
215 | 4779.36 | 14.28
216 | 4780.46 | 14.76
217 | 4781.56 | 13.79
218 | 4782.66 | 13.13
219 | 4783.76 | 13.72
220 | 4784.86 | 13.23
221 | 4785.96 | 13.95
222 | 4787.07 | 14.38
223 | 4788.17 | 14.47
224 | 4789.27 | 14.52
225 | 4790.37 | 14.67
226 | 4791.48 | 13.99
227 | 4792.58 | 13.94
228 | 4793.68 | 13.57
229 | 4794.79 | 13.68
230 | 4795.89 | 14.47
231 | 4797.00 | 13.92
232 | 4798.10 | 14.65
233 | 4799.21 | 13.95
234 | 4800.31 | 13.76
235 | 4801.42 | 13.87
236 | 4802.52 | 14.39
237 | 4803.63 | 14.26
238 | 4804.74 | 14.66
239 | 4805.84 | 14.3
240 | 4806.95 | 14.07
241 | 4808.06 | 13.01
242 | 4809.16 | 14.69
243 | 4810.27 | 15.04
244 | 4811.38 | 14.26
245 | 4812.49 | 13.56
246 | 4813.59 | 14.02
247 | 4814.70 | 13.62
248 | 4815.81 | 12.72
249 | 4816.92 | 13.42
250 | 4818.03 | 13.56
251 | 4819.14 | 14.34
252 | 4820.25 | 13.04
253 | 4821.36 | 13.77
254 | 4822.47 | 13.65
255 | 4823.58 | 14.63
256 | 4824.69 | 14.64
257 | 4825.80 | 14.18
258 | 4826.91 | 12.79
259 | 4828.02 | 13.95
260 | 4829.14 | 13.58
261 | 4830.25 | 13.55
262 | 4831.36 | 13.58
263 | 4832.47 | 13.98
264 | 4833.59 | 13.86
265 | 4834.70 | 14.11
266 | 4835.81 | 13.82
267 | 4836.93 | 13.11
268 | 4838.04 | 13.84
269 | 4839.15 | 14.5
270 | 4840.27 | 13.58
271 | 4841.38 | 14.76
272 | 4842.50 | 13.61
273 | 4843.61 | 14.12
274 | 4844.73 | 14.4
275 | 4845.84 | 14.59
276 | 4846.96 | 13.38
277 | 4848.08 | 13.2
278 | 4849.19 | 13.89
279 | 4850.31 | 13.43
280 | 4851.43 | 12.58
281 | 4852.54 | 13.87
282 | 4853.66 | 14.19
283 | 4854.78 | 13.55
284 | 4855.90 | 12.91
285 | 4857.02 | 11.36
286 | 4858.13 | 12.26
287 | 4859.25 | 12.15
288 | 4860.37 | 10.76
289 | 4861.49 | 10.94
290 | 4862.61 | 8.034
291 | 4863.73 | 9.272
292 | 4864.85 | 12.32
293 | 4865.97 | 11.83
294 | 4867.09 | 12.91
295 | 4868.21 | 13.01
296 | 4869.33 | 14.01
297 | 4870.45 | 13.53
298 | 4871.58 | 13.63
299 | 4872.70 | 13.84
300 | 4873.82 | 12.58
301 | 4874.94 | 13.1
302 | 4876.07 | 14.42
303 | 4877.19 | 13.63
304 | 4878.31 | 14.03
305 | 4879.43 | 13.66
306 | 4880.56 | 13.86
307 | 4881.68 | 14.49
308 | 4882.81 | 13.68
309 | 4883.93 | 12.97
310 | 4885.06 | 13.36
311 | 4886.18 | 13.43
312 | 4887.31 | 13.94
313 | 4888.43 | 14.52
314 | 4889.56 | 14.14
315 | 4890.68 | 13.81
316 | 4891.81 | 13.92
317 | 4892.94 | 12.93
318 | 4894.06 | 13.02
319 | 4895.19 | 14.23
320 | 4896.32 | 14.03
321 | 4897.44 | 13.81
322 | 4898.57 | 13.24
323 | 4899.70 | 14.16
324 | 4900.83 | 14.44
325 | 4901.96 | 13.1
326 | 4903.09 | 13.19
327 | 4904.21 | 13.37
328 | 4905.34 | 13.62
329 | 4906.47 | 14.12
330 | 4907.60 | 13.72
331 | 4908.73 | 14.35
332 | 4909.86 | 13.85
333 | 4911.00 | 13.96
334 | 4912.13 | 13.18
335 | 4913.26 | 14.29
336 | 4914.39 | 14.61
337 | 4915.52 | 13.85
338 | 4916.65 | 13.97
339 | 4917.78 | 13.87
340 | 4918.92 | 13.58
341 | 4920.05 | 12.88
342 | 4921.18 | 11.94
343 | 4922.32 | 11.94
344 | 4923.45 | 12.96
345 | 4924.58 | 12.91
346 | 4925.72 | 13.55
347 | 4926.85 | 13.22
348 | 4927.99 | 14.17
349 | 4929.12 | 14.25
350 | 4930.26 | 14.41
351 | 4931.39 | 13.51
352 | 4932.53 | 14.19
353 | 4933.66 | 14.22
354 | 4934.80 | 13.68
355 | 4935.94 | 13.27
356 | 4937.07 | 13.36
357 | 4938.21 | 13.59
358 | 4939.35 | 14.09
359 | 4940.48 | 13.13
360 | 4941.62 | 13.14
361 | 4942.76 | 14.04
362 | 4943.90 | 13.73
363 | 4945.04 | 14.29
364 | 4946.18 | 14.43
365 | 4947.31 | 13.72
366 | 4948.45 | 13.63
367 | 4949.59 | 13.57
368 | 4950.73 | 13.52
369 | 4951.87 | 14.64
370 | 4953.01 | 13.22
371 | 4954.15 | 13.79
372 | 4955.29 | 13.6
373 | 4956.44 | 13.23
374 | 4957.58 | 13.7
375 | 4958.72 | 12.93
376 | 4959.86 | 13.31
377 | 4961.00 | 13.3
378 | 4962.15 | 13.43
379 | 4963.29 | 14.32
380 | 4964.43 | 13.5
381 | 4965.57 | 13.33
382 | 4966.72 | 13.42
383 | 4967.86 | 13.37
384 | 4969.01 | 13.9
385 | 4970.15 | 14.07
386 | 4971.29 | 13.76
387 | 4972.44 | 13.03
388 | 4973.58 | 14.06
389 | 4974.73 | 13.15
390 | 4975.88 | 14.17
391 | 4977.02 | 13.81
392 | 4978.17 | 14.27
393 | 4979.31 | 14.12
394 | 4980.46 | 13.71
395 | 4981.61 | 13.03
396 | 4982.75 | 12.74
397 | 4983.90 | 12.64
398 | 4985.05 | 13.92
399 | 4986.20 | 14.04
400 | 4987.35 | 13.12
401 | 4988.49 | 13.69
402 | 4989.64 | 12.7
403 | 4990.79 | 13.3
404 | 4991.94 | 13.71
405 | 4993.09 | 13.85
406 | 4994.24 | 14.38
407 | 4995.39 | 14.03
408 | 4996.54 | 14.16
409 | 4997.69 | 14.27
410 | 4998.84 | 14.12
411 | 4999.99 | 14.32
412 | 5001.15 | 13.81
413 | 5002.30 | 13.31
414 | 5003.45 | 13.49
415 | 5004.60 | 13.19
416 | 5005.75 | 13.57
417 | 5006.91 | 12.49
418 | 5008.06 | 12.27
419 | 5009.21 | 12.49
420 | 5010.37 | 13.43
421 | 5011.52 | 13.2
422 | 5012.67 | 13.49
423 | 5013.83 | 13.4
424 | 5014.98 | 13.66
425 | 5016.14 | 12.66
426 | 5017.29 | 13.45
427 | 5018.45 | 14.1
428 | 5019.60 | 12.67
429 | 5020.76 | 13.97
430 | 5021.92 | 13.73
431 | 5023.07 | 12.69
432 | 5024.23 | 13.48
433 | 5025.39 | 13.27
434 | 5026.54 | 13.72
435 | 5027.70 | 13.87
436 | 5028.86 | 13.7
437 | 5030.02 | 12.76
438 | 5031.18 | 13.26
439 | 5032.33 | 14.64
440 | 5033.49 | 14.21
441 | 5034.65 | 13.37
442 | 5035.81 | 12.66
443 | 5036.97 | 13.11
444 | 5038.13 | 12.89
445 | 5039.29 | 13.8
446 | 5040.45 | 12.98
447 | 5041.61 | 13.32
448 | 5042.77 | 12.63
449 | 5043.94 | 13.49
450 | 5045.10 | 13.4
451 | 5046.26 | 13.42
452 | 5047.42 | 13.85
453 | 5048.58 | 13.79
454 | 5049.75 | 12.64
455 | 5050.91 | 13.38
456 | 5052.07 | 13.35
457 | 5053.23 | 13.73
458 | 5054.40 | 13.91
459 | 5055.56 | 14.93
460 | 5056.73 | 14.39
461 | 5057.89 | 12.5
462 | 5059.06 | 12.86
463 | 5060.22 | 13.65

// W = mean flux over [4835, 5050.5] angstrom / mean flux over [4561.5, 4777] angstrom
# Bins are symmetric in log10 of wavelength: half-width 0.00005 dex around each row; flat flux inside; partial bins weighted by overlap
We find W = 0.95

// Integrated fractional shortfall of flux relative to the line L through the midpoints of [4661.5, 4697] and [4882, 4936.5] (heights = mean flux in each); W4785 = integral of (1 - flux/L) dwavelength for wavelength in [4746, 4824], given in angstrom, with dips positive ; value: 1.4 angstrom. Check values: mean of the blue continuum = 14.6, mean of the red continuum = 13.7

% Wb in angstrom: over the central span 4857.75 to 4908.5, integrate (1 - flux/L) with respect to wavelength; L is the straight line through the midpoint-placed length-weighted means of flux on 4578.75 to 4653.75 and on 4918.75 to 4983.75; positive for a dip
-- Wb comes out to 1.9 angstrom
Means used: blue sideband 14.3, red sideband 13.6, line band 13.2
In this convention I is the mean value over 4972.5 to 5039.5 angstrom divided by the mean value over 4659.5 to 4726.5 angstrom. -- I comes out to 0.94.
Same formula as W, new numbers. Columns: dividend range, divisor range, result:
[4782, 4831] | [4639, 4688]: 0.96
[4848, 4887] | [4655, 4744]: 0.90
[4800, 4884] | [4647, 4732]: 0.94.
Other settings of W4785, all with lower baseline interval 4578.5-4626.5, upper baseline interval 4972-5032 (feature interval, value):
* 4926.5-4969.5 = -0.2 angstrom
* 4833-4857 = 0.2 angstrom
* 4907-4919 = -0.2 angstrom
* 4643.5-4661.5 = 0.3 angstrom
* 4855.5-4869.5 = 2.2 angstrom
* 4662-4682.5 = -0.7 angstrom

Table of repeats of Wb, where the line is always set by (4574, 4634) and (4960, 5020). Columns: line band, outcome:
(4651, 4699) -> -1.1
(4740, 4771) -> 0.4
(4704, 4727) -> 0.3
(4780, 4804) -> -0.2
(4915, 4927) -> 0.5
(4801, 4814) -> -0.3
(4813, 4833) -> 0.2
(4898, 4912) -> 0.0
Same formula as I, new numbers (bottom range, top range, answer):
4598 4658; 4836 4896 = 0.92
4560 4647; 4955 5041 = 0.94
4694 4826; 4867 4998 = 0.98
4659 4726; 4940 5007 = 0.95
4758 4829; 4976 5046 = 0.96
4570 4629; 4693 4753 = 0.98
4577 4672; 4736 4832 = 0.97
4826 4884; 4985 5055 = 1.02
